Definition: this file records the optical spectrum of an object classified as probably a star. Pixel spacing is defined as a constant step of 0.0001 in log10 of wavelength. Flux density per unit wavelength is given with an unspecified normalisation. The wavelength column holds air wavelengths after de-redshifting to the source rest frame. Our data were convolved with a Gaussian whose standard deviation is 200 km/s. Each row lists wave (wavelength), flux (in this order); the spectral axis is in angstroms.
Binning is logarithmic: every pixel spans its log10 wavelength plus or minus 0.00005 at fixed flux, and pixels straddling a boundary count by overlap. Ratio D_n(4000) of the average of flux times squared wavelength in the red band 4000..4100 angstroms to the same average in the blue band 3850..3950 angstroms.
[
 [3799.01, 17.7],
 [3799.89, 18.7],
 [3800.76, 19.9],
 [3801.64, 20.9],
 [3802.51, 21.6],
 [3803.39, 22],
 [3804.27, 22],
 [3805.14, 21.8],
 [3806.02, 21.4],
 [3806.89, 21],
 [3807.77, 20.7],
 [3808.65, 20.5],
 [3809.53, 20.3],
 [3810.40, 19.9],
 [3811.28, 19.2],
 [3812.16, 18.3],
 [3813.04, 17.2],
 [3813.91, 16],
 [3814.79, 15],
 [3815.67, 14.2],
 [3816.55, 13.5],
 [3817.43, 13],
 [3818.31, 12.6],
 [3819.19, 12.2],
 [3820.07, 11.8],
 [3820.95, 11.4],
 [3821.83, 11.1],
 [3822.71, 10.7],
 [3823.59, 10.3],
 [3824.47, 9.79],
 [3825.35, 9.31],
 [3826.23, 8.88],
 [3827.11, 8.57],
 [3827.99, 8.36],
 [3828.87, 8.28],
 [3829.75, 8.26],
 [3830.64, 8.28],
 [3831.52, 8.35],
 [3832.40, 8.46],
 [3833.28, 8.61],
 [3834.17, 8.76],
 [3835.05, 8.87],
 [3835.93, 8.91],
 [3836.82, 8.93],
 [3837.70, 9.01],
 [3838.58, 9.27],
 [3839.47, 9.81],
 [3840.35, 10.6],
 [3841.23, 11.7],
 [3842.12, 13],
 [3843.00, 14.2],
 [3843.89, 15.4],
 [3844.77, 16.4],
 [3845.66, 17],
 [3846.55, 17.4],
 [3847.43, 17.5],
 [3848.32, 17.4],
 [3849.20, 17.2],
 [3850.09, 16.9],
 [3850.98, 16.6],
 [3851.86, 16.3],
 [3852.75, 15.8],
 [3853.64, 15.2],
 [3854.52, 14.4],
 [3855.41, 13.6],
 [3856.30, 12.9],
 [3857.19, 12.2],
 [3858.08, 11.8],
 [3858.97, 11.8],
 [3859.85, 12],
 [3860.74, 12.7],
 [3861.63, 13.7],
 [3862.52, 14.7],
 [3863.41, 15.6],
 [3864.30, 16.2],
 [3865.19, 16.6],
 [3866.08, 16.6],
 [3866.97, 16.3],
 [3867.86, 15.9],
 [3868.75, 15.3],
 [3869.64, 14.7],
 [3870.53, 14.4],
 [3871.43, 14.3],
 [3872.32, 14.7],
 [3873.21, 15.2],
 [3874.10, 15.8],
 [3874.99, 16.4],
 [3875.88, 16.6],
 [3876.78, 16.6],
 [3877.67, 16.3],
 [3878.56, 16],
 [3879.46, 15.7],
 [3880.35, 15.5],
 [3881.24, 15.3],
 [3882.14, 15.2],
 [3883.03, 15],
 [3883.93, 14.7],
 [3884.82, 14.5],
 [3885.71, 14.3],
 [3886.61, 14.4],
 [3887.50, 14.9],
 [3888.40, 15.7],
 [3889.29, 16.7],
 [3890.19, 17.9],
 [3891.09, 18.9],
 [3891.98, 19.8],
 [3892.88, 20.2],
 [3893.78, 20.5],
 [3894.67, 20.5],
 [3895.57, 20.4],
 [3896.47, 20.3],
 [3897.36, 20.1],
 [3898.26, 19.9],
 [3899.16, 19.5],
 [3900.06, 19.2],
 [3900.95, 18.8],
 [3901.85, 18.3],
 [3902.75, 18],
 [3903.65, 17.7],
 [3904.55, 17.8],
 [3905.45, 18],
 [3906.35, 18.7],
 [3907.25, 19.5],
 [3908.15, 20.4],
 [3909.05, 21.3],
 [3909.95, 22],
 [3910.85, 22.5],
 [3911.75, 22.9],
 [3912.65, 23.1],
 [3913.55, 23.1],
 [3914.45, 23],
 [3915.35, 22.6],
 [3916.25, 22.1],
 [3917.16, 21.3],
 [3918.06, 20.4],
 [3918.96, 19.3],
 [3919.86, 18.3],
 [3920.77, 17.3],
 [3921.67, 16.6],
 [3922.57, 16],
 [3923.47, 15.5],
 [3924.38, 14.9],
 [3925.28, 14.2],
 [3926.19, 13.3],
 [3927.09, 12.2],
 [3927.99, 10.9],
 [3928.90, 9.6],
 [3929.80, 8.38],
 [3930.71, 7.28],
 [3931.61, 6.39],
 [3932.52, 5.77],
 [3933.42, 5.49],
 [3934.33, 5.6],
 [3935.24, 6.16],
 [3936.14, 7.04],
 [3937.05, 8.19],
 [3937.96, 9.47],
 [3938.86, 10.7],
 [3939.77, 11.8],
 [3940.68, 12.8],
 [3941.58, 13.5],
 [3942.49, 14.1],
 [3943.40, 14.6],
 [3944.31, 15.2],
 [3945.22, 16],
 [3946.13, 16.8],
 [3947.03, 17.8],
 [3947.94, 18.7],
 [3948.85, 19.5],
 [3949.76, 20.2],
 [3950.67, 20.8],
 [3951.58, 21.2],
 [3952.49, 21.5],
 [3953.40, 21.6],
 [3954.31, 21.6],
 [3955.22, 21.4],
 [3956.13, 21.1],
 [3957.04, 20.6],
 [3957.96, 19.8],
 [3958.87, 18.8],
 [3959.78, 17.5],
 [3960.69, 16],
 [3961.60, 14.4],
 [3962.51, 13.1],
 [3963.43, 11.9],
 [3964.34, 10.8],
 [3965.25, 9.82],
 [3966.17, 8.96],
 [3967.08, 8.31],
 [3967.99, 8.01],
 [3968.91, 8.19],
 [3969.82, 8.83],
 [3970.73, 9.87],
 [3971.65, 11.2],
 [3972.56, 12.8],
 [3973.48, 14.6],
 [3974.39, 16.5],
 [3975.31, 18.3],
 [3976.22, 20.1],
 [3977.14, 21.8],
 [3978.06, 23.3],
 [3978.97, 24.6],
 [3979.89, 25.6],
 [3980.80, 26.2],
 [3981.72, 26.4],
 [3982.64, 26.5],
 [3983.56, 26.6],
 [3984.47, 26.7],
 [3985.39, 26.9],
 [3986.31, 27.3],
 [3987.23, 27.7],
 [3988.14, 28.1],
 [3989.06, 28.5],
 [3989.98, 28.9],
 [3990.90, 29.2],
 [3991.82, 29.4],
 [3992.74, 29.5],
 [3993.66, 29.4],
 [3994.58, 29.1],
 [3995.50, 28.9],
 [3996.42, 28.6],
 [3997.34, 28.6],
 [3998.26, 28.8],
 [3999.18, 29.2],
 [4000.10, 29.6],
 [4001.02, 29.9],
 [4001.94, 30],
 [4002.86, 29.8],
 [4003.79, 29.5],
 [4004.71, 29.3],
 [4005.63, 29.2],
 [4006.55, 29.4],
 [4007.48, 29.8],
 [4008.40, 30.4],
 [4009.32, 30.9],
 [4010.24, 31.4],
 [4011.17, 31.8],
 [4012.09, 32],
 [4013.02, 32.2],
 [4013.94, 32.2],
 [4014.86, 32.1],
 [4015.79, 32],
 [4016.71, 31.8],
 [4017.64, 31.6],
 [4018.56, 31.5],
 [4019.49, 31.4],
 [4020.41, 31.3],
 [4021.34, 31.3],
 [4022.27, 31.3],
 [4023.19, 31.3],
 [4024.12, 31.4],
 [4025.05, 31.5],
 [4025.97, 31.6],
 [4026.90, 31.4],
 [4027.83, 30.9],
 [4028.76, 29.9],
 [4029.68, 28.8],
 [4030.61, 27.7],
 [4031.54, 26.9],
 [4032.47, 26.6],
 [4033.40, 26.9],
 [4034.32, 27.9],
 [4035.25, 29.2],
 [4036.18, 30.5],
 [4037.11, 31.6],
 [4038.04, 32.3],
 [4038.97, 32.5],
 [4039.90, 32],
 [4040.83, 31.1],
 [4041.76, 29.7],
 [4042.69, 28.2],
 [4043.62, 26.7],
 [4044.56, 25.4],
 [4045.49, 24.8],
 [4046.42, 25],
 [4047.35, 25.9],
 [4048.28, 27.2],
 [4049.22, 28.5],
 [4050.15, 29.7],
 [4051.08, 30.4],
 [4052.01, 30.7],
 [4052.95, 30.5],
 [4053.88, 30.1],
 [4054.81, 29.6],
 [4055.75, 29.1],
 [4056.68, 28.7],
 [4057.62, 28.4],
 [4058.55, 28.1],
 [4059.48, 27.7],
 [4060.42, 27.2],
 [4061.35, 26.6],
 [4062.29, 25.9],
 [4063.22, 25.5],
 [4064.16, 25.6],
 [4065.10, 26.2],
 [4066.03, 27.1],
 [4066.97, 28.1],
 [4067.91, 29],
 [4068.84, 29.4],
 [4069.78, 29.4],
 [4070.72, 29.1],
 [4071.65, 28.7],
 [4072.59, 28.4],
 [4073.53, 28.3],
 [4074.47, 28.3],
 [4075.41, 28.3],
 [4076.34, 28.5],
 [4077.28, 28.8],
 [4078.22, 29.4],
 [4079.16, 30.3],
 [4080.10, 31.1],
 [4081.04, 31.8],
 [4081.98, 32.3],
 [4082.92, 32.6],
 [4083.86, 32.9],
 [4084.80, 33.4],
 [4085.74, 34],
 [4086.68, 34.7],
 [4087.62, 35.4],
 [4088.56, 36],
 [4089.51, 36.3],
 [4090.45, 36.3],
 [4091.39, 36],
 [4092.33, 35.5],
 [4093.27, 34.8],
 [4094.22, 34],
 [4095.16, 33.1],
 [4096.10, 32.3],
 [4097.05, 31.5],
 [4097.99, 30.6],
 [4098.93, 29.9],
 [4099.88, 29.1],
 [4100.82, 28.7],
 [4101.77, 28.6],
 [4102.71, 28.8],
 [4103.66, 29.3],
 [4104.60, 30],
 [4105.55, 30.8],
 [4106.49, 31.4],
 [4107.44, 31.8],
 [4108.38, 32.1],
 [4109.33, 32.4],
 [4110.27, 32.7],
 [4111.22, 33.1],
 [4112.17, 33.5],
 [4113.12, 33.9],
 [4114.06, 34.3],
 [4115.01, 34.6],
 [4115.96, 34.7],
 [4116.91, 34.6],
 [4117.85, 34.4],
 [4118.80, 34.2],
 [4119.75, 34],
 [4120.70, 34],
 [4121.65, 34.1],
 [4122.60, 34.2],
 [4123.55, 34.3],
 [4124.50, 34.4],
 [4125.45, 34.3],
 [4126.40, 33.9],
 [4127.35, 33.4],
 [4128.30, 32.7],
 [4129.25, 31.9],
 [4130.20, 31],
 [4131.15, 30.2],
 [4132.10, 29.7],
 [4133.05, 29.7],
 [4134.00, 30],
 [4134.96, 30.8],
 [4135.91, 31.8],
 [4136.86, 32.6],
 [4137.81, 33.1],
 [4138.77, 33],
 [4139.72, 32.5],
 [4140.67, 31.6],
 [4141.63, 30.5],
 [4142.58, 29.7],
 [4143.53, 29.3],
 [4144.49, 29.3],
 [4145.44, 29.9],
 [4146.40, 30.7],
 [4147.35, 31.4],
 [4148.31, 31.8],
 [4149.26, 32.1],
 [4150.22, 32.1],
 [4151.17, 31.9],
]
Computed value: 2.06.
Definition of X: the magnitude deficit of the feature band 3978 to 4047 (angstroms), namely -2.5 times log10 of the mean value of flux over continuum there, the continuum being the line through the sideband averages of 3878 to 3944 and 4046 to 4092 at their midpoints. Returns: -0.18 mag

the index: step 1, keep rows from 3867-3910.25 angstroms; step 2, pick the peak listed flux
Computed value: 22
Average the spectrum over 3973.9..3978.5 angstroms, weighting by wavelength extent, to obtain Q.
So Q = 19.9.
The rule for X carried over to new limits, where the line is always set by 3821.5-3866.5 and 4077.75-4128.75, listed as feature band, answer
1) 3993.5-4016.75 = -0.20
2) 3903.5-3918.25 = -0.19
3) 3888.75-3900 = -0.19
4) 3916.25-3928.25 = 0.13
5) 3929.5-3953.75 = 0.47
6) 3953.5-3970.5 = 0.43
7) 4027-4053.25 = -0.04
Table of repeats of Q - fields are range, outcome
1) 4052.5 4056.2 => 29.8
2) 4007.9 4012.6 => 31.3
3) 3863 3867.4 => 16.3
